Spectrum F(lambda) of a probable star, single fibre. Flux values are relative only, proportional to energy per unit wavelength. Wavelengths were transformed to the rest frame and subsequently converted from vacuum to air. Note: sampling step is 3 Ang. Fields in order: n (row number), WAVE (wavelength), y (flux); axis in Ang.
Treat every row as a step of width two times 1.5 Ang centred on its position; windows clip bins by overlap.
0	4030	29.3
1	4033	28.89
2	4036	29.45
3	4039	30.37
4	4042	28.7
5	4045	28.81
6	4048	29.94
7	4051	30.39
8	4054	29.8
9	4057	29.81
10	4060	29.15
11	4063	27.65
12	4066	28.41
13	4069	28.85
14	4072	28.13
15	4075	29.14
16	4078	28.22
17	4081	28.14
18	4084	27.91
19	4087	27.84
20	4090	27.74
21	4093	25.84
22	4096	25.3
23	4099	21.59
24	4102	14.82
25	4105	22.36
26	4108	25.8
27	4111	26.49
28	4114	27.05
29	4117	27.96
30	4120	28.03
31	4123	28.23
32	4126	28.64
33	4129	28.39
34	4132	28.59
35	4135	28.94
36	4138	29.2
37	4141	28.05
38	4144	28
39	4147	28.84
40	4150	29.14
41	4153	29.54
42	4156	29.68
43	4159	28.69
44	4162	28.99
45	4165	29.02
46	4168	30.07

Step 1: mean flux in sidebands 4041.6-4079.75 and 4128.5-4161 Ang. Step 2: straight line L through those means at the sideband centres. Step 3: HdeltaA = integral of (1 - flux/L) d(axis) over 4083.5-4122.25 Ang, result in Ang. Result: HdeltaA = 4.9 Ang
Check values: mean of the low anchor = 29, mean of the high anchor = 28.8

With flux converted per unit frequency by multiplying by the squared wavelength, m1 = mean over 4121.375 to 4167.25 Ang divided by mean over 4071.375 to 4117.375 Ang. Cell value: 1.14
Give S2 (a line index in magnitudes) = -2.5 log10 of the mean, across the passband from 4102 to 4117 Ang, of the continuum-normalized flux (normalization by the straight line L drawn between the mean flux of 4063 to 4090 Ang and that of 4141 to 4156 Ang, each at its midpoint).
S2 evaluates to 0.16 mag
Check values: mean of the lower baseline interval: 28.3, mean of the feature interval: 24.6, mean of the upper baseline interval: 28.9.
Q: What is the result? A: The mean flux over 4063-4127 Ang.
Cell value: 26.5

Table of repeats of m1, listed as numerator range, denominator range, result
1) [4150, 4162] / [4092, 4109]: 1.34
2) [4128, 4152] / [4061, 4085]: 1.05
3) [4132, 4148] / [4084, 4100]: 1.13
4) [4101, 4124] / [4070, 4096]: 0.92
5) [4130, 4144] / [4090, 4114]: 1.23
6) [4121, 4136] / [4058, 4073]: 1.03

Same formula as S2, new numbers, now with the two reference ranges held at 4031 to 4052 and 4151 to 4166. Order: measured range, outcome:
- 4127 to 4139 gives 0.019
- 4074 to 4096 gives 0.066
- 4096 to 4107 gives 0.381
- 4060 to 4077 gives 0.035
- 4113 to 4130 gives 0.046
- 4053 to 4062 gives -0.001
